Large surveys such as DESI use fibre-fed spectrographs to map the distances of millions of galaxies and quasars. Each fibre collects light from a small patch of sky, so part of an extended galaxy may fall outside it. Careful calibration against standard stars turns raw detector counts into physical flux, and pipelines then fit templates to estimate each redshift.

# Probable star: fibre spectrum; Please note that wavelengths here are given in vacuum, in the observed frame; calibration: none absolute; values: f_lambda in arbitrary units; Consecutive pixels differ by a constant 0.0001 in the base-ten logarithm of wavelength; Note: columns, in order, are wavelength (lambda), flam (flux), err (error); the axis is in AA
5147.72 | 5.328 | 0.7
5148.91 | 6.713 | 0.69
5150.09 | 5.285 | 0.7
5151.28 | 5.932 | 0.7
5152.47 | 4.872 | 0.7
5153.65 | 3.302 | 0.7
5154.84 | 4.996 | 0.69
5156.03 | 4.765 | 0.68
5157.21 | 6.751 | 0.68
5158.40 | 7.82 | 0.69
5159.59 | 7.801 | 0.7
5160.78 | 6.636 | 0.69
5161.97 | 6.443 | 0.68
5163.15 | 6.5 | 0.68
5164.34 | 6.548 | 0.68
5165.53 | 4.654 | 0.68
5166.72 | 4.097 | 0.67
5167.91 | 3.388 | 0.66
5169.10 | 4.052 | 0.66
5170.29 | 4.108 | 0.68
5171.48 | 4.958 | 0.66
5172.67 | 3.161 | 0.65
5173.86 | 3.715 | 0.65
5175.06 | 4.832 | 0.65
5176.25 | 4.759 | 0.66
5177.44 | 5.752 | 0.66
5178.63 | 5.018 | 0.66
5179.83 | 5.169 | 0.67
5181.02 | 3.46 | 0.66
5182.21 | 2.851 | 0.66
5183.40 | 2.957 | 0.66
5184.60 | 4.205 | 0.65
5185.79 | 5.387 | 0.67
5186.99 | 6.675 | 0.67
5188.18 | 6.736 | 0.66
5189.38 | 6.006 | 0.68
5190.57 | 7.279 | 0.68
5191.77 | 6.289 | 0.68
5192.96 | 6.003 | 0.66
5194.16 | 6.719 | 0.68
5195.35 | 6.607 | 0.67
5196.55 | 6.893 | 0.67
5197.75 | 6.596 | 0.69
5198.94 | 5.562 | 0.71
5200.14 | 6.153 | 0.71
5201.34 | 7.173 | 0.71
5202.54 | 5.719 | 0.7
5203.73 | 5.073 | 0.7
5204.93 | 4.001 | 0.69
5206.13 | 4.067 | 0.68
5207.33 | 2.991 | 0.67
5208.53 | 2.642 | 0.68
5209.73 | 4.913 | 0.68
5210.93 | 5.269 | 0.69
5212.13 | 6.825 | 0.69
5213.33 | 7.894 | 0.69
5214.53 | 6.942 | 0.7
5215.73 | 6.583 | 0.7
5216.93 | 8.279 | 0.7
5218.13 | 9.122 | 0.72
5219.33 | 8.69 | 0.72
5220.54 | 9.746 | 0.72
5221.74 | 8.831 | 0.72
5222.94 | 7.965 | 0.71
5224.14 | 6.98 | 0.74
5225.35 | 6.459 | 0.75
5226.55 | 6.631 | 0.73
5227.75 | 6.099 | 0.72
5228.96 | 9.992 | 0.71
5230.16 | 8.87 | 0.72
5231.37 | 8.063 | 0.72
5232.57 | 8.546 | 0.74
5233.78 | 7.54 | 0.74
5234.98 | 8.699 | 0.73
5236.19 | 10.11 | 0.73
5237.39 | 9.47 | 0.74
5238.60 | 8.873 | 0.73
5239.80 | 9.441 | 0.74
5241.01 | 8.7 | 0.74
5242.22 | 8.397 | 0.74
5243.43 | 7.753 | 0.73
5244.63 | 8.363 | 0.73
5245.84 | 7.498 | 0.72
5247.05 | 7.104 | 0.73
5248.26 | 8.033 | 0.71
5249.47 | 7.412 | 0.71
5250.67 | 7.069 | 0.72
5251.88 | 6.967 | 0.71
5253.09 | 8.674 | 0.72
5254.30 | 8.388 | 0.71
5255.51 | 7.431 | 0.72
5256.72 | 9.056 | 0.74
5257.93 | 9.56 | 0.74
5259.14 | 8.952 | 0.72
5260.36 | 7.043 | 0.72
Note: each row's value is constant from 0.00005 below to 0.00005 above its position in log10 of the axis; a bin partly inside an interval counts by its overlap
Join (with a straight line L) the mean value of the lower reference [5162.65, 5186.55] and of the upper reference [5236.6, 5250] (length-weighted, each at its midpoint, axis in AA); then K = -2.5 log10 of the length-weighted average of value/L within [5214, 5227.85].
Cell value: -0.10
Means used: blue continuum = 4.48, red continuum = 8.31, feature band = 7.76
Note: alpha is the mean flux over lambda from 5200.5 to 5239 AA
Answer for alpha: 7.15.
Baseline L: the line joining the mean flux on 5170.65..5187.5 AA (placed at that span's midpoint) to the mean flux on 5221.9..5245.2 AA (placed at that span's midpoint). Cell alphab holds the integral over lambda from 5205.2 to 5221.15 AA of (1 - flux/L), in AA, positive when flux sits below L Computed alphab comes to 1.2 AA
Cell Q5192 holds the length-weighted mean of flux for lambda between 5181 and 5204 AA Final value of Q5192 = 5.79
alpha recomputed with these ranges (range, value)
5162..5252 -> 6.44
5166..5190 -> 4.57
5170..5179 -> 4.54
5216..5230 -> 8.06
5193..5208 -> 5.63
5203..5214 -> 4.88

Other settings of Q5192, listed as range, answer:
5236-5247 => 8.6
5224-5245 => 8.3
